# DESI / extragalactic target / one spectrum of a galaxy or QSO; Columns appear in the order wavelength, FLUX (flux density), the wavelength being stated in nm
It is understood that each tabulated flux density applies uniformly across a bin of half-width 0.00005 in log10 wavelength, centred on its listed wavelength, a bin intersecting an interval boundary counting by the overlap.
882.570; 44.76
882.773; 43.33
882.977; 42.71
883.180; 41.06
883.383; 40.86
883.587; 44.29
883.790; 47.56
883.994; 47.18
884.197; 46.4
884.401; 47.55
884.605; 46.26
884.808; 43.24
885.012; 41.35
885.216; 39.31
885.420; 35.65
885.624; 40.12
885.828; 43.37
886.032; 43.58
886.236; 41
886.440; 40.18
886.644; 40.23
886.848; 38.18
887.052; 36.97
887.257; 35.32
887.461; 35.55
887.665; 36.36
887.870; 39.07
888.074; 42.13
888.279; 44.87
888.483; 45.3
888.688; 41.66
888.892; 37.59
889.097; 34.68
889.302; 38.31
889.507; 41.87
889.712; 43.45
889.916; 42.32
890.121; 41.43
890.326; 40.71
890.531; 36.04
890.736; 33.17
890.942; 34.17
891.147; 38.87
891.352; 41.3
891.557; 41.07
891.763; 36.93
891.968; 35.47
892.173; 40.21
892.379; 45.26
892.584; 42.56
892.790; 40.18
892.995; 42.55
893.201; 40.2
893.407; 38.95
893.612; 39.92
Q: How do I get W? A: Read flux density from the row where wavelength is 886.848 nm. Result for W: 38.18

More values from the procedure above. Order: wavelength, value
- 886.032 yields 43.58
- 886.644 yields 40.23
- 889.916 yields 42.32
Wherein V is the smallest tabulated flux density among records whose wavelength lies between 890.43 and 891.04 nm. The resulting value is 33.17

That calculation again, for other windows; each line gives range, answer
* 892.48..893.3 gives 40.18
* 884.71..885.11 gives 41.35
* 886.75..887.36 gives 35.32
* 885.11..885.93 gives 35.65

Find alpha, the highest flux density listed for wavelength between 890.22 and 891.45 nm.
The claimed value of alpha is 41.3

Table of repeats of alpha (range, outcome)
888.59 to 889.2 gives 41.66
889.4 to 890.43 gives 43.45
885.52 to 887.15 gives 43.58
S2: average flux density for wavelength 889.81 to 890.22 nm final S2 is 42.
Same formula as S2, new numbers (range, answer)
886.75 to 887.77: 36.5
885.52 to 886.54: 41.6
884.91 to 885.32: 40.3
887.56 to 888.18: 39.2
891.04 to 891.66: 40.4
